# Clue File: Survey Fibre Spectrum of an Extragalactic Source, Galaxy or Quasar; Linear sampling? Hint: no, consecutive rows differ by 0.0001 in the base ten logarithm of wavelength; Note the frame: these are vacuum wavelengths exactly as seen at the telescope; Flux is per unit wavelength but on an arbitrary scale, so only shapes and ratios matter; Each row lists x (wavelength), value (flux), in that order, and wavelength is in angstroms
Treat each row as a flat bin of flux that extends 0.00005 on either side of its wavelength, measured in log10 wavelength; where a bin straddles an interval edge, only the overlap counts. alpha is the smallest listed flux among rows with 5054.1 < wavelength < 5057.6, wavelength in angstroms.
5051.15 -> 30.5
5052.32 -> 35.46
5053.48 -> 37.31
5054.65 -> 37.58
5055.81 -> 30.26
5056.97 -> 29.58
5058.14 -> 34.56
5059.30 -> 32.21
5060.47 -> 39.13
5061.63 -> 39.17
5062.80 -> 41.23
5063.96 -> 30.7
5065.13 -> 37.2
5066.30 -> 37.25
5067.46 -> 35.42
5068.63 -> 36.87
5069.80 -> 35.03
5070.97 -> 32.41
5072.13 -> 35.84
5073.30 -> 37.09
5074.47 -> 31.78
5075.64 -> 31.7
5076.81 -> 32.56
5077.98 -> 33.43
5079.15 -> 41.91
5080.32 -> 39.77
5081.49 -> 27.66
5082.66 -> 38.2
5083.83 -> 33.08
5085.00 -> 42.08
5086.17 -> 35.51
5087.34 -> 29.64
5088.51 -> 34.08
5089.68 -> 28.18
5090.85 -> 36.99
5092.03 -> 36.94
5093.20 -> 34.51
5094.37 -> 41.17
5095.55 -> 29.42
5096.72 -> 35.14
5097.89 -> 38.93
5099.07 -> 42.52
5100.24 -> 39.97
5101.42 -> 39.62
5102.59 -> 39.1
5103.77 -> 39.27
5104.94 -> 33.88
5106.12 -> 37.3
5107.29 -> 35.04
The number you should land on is 29.58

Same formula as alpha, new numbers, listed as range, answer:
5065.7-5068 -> 35.42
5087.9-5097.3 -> 28.18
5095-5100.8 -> 29.42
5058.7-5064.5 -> 30.7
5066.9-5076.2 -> 31.7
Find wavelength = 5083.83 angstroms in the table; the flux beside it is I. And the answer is 33.08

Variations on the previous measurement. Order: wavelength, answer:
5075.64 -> 31.7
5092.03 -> 36.94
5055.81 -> 30.26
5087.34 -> 29.64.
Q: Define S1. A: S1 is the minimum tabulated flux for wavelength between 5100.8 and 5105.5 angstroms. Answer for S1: 33.88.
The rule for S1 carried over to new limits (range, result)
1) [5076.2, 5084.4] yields 27.66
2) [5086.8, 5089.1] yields 29.64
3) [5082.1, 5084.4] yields 33.08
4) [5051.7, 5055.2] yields 35.46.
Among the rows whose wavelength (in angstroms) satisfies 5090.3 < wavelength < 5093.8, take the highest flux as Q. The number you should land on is 36.99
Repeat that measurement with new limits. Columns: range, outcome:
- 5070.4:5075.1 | 37.09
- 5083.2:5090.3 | 42.08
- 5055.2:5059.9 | 34.56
